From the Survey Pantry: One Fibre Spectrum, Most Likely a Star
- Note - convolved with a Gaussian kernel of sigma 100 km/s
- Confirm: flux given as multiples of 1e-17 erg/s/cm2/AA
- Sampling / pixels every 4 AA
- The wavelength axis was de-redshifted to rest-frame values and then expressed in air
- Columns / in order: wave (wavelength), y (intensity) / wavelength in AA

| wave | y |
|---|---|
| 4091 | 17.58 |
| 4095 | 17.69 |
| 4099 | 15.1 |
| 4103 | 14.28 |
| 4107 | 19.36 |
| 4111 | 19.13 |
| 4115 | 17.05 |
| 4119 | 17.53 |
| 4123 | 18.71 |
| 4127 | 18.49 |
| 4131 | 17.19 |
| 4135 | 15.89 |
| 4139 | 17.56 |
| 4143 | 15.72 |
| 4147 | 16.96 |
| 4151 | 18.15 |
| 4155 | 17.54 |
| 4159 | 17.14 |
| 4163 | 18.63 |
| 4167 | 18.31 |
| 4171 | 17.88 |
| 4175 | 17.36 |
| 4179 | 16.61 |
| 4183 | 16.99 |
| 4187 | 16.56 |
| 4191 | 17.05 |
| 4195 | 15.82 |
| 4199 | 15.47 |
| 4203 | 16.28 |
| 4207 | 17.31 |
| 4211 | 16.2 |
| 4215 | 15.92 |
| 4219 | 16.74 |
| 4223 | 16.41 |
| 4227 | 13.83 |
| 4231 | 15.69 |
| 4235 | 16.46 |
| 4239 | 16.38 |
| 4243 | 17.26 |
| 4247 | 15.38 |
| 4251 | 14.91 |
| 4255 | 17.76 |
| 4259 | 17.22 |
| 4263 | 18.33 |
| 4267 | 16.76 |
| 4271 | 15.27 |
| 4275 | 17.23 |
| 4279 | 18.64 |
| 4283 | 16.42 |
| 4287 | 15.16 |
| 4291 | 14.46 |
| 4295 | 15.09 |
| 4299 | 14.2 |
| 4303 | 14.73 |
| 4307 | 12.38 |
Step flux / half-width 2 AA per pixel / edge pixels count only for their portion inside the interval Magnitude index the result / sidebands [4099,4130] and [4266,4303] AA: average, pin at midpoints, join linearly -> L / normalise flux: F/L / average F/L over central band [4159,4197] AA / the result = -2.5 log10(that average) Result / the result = -0.02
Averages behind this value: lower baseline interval 17.6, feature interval 17.2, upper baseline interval 15.8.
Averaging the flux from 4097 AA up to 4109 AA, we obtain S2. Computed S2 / 16.2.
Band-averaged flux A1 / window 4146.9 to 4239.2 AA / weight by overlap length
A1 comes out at 16.7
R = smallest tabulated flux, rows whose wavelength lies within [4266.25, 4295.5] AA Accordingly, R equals 14.46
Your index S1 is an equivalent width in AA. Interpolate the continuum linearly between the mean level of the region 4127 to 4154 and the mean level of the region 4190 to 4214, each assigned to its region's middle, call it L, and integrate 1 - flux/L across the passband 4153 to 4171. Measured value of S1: -1.2 AA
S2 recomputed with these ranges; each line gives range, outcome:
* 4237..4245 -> 16.8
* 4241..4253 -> 15.8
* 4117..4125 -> 18.1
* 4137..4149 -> 16.7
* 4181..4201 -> 16.4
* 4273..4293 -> 16.4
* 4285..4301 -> 14.7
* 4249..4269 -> 17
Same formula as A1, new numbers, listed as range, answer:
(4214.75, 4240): 15.9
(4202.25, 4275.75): 16.4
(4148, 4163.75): 17.7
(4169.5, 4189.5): 17.1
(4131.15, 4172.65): 17.4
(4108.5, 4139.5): 17.7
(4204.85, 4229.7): 16.1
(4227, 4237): 15.6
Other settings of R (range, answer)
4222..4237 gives 13.83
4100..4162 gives 14.28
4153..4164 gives 17.14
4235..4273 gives 14.91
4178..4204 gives 15.47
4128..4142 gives 15.89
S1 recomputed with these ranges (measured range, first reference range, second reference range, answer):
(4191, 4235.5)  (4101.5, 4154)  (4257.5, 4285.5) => 3.05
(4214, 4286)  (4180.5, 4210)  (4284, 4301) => -4.32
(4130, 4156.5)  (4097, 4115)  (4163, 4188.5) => 0.34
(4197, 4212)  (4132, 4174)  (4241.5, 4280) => 0.69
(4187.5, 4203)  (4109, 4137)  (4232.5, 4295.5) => 0.81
